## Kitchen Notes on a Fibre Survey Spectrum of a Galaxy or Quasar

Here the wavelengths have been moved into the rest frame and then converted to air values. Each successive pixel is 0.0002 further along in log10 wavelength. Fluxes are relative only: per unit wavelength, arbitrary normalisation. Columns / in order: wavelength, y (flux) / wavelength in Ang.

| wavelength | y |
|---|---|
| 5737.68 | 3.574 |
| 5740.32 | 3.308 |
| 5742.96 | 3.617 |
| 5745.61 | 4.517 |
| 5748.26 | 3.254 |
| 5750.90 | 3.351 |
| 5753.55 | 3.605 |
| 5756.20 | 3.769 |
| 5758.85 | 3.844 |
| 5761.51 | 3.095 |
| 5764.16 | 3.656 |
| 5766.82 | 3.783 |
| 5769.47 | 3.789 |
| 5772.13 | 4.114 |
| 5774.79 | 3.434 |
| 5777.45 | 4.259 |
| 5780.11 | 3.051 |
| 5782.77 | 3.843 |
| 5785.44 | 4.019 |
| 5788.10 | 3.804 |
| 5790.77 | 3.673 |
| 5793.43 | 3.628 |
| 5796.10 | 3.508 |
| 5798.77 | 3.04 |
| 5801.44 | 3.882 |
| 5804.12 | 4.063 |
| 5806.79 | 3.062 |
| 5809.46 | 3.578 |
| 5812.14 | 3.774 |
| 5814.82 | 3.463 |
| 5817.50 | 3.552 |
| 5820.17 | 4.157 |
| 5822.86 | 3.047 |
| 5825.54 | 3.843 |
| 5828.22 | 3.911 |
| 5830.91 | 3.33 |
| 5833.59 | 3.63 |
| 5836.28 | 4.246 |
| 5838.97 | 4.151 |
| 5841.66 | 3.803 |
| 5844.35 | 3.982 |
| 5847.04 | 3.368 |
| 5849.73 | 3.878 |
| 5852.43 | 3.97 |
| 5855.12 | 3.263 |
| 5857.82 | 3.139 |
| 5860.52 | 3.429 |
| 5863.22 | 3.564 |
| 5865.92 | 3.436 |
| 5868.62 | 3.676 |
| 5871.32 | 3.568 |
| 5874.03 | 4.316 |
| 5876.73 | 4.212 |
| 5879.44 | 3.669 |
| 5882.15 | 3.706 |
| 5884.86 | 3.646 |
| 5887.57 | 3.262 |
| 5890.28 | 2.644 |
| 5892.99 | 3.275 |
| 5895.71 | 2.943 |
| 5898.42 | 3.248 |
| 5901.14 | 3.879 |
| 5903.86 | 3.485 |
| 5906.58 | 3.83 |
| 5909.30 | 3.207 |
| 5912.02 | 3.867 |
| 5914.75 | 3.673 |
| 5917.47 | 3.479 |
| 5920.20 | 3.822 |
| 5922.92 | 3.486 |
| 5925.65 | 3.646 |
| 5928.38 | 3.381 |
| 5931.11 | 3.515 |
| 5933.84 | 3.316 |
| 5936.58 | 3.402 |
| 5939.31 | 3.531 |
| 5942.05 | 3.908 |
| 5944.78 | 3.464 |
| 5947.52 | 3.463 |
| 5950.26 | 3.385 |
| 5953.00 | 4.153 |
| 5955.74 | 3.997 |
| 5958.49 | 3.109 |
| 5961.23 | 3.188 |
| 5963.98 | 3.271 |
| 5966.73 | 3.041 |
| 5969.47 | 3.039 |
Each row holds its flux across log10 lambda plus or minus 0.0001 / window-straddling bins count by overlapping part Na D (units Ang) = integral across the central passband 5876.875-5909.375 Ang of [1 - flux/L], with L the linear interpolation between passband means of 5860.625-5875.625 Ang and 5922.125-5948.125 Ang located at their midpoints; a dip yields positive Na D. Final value 1.72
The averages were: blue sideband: 3.7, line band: 3.44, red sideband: 3.51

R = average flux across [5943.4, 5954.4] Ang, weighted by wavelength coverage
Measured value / 3.62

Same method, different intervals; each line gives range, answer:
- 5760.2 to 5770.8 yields 3.58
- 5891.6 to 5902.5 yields 3.33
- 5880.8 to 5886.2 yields 3.68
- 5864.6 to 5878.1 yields 3.84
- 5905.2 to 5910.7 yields 3.52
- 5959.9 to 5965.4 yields 3.22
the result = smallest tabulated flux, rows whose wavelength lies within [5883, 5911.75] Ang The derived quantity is 2.644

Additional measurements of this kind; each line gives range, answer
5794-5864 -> 3.04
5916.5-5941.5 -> 3.316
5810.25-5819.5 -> 3.463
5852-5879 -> 3.139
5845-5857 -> 3.263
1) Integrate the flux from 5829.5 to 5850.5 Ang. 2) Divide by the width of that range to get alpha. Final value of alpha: 3.8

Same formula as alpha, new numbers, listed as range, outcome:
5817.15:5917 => 3.62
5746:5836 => 3.65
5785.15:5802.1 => 3.62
